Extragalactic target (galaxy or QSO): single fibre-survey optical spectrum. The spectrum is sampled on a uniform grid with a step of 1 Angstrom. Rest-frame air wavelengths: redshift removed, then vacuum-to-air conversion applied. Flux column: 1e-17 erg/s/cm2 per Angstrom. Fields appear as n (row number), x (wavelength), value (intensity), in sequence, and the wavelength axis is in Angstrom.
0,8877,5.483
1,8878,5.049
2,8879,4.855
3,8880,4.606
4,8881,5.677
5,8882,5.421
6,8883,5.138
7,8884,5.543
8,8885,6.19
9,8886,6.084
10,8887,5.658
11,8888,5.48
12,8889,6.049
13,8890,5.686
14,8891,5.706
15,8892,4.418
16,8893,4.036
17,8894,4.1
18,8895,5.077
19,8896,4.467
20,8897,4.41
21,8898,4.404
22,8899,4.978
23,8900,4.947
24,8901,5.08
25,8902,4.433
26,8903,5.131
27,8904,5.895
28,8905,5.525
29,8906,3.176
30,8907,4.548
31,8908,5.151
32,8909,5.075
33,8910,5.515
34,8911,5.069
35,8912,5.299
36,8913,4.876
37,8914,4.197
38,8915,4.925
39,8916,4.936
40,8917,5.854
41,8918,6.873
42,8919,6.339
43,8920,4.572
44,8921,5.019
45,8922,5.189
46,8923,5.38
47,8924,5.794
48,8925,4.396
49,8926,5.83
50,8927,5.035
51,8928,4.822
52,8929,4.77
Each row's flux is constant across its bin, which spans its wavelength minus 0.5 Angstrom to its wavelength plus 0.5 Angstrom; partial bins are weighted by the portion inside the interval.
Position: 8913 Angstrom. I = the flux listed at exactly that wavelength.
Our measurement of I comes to 4.876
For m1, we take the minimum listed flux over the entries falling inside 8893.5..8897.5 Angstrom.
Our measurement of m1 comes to 4.1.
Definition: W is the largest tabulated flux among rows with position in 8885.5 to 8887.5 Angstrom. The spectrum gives 6.084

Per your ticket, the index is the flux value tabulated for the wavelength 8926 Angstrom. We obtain 5.83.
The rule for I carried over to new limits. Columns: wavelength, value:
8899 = 4.978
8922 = 5.189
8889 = 6.049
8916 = 4.936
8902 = 4.433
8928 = 4.822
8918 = 6.873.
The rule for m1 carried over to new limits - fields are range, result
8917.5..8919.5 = 6.339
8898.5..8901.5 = 4.947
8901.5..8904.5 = 4.433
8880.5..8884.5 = 5.138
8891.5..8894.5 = 4.036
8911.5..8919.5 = 4.197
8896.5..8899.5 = 4.404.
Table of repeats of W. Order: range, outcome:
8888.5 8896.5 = 6.049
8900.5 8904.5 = 5.895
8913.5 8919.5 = 6.873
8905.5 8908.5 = 5.151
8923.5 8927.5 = 5.83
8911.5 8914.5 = 5.299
